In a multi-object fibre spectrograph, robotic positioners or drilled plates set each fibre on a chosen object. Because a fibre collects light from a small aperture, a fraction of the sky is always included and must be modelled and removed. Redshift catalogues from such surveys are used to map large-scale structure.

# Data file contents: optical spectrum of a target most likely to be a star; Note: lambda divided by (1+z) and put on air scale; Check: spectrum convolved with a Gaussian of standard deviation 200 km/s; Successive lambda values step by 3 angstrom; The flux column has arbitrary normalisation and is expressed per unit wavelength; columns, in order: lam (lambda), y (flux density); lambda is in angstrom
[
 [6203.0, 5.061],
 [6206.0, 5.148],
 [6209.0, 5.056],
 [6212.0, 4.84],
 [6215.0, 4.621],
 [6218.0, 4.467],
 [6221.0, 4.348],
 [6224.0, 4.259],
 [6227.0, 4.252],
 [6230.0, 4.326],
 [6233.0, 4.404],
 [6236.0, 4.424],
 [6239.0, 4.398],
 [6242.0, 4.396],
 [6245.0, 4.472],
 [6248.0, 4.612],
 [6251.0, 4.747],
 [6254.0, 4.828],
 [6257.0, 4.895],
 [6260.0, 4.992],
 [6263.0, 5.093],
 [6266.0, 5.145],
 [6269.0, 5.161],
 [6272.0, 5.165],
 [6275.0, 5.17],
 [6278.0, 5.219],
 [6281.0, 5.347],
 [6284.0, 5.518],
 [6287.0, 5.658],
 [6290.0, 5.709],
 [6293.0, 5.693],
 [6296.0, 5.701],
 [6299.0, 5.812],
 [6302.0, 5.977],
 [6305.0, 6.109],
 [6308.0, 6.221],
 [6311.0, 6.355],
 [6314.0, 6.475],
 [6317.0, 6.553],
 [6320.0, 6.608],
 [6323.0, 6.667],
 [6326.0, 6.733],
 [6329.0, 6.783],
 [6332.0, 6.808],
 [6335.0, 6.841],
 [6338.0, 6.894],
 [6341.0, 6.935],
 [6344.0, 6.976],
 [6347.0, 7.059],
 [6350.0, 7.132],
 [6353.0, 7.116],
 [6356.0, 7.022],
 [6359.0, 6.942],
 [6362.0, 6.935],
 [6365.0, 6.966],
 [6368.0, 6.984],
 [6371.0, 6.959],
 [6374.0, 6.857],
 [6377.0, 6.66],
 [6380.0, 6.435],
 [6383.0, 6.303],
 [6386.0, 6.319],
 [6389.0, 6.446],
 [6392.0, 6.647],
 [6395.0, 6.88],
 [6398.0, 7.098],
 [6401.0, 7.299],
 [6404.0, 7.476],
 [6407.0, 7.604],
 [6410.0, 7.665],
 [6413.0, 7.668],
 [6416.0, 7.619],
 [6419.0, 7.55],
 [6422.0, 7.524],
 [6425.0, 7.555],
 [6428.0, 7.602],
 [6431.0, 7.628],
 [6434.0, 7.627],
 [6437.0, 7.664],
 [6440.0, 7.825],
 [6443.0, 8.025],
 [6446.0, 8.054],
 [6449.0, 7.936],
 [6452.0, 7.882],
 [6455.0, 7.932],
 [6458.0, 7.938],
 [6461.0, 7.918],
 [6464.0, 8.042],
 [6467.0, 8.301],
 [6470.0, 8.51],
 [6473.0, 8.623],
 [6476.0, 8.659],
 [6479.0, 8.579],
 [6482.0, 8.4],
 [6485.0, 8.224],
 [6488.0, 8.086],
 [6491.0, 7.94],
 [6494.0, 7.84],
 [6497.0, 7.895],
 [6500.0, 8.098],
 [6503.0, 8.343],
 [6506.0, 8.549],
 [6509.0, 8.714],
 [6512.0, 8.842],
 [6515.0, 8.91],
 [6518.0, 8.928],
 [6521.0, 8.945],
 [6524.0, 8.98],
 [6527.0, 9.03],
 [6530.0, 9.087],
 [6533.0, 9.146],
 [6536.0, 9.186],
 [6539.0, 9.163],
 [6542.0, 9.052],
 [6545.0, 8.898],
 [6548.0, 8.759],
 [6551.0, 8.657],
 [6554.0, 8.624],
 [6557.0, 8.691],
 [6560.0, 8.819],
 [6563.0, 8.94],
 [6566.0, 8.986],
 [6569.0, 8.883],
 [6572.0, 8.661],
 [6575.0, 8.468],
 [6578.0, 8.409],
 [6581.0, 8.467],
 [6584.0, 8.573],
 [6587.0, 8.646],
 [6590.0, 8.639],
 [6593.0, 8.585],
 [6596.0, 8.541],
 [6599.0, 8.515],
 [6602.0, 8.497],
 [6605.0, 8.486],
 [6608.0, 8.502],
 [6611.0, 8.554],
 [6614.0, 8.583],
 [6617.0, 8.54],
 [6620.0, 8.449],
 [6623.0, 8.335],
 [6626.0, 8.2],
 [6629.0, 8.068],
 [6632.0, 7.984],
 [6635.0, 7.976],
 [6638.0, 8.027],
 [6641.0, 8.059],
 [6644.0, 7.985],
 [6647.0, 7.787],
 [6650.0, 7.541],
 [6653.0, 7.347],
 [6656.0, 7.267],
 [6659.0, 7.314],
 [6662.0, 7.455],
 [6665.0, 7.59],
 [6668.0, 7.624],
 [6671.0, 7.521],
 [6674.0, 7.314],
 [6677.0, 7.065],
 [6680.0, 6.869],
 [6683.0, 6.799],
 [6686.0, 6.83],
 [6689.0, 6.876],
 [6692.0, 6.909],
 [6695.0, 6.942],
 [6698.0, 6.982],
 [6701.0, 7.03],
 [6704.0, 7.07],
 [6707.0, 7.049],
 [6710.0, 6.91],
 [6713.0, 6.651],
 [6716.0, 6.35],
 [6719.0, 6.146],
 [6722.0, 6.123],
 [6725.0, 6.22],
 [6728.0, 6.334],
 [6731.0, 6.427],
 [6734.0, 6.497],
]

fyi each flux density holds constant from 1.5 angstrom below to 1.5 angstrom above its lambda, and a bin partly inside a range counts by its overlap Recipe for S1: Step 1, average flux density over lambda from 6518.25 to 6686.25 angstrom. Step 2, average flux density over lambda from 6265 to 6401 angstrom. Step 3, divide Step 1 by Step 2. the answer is 1.30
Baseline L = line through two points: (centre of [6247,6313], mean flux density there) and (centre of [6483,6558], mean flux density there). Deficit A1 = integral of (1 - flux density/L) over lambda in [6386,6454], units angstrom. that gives -1.6 angstrom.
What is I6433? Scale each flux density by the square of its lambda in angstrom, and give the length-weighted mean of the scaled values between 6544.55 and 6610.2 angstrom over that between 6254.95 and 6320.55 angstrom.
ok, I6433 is 1.7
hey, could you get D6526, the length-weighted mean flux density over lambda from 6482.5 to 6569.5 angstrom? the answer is 8.69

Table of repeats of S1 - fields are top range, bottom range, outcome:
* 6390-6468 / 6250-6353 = 1.27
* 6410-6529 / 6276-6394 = 1.26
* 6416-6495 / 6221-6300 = 1.61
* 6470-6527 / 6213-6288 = 1.77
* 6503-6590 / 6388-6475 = 1.15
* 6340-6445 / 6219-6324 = 1.36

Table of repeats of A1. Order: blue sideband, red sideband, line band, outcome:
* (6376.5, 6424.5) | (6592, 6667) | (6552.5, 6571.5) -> -2.50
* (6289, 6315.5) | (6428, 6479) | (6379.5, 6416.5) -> 1.35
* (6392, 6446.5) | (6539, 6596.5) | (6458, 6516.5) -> -1.83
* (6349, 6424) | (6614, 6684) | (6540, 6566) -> -4.68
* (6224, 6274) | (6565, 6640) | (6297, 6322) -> -4.29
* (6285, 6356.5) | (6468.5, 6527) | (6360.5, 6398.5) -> 2.25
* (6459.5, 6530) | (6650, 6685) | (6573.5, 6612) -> -3.61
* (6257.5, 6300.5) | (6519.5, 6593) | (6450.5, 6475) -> -1.59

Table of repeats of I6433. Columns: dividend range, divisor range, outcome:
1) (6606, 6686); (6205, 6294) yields 1.80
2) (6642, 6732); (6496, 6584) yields 0.84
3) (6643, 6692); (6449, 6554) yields 0.90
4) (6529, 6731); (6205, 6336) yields 1.64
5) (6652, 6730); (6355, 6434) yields 1.07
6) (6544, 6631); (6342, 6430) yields 1.29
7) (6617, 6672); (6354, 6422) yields 1.20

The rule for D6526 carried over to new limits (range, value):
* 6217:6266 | 4.58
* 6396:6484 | 7.87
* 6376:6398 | 6.56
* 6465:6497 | 8.29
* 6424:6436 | 7.61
